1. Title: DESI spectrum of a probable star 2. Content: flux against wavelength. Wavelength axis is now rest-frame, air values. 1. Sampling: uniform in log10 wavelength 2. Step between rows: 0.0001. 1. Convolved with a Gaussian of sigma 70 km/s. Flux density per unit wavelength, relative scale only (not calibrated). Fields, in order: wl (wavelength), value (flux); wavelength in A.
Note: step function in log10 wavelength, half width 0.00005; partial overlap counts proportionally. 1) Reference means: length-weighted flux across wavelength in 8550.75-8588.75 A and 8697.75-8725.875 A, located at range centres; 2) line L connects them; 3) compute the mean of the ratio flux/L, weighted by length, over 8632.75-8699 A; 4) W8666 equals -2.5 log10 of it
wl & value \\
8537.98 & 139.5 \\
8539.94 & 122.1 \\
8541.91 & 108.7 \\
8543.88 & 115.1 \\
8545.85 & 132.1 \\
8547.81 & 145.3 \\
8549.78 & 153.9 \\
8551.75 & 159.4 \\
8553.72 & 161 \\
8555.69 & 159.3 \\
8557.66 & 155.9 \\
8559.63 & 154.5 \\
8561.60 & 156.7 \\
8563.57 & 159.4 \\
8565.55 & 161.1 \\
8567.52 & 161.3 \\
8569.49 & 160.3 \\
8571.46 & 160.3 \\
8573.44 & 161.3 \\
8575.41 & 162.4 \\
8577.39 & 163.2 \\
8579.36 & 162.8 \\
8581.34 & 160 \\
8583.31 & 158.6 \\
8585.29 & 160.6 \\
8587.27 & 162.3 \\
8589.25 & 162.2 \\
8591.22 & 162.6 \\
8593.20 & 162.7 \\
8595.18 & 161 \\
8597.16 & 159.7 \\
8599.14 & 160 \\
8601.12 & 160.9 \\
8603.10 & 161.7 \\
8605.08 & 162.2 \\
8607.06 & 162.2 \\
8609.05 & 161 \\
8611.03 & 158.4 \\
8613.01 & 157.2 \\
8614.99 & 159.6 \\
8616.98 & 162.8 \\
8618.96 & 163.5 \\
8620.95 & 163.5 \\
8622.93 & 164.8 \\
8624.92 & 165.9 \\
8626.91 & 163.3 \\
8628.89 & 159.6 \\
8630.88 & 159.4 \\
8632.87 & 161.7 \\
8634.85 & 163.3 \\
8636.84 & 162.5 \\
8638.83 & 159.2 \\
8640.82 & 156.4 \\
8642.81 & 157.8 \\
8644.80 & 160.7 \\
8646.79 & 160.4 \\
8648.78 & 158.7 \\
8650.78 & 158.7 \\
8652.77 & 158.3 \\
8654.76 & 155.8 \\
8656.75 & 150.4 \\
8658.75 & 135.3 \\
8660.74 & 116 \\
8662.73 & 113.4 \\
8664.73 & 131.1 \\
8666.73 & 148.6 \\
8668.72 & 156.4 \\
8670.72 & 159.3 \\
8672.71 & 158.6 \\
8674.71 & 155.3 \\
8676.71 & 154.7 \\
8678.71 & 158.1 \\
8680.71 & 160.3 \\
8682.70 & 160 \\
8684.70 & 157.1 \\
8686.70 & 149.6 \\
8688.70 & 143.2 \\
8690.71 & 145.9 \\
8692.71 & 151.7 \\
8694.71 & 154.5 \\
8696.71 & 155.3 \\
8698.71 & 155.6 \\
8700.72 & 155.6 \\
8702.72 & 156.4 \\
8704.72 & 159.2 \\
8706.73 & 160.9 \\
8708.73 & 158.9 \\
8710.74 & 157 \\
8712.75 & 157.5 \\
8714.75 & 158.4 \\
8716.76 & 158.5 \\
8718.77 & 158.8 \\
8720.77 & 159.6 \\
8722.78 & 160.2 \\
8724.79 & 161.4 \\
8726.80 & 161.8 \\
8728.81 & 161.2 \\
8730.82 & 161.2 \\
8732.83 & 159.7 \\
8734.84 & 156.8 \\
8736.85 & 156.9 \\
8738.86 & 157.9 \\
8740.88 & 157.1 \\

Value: 0.05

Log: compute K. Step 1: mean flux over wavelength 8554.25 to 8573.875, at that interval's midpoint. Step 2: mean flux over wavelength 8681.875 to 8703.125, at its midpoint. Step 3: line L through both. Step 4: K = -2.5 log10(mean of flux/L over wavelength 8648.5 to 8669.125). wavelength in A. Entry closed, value 0.08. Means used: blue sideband 159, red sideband 153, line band 143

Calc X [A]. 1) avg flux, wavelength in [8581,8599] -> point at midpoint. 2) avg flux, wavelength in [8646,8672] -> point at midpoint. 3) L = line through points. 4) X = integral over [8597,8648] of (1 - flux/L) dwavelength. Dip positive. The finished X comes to -2.3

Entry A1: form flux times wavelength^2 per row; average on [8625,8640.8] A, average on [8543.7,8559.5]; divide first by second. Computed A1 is 1.10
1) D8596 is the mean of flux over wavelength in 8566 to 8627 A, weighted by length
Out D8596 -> 162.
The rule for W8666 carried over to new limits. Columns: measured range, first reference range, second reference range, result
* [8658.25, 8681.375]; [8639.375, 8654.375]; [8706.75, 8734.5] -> 0.095 mag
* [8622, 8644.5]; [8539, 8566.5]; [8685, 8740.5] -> -0.068 mag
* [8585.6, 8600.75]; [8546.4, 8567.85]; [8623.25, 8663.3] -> -0.040 mag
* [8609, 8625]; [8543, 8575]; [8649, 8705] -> -0.066 mag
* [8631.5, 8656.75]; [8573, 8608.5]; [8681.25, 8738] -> 0.002 mag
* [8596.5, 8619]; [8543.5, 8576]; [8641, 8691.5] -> -0.054 mag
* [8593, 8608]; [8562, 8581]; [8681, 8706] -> -0.012 mag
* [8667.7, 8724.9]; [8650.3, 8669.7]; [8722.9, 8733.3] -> -0.031 mag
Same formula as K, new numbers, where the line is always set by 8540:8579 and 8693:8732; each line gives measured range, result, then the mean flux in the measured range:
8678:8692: 0.027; 153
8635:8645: -0.030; 159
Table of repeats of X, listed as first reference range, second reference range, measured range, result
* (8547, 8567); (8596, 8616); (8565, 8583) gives -0.4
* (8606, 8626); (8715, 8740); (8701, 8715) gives 0.1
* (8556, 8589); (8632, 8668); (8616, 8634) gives -1.1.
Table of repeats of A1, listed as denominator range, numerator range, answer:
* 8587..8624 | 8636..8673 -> 0.94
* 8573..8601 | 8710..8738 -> 1.02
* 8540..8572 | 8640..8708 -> 1.05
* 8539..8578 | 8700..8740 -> 1.10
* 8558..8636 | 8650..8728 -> 0.97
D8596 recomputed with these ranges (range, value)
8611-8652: 161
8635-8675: 151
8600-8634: 162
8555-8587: 160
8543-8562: 149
